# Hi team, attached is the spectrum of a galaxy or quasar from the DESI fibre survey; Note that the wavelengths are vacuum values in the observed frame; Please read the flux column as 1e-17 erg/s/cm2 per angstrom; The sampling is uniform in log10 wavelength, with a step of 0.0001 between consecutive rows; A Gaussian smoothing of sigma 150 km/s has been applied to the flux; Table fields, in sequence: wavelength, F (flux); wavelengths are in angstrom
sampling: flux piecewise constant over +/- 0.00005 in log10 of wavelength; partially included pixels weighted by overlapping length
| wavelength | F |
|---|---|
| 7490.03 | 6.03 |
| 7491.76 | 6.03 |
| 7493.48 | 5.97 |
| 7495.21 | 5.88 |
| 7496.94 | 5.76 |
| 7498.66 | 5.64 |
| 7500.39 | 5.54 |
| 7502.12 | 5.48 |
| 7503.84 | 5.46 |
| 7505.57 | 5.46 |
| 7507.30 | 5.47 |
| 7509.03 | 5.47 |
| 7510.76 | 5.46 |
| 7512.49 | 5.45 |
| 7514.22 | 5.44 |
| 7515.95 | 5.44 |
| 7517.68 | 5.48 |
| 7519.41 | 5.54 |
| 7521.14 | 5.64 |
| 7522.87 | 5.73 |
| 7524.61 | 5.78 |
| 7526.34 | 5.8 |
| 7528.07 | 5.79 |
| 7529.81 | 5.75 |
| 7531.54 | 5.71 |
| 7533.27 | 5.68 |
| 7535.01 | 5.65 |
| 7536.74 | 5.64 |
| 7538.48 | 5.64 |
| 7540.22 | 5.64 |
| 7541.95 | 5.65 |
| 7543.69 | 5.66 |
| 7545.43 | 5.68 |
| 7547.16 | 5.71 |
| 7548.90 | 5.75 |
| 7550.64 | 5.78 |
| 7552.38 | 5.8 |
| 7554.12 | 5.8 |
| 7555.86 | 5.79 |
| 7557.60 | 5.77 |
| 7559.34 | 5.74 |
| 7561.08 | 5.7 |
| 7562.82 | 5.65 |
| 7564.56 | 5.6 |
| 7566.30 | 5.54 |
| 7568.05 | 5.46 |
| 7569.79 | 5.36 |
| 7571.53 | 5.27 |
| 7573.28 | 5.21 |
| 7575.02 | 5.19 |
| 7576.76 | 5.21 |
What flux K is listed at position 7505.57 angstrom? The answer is 5.46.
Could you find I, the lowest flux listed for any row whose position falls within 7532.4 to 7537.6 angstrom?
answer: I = 5.64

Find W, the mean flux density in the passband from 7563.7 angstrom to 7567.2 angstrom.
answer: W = 5.56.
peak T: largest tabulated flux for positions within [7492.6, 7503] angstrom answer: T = 5.97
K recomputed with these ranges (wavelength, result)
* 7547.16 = 5.71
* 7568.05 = 5.46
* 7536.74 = 5.64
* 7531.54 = 5.71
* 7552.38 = 5.8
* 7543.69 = 5.66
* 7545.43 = 5.68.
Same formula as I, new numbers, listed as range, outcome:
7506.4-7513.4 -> 5.45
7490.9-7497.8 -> 5.76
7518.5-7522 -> 5.54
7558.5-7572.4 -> 5.27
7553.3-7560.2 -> 5.74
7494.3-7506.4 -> 5.46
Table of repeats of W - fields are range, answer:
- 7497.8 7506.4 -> 5.52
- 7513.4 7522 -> 5.51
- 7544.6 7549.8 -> 5.72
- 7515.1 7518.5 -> 5.46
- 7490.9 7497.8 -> 5.91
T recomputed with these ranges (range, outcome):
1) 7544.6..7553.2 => 5.8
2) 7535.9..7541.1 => 5.64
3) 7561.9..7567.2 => 5.65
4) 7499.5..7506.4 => 5.54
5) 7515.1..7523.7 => 5.73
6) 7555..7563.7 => 5.79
